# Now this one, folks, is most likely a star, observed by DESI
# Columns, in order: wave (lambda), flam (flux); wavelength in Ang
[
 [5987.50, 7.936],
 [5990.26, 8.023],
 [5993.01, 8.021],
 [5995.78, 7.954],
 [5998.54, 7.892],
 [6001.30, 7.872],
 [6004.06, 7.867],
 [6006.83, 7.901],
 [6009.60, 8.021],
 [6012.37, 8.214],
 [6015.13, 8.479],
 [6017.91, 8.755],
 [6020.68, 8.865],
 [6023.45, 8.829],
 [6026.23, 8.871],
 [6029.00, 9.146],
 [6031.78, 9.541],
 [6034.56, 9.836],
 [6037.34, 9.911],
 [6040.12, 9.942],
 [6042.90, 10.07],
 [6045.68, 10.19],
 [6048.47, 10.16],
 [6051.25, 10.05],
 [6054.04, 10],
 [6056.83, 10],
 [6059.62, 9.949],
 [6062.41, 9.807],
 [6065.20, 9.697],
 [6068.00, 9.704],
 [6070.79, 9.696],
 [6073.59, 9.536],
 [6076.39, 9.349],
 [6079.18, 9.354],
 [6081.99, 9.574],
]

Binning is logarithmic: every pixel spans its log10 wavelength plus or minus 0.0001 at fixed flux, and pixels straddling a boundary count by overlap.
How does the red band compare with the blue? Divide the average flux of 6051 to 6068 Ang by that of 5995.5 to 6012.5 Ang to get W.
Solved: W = 1.24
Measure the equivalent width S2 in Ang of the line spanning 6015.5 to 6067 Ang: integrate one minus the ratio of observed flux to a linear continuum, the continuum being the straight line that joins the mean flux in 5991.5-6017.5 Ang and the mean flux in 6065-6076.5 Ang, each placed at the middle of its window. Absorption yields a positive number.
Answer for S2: -4.1 Ang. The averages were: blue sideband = 8.05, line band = 9.62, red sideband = 9.61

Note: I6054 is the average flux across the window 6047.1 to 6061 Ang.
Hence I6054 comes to 10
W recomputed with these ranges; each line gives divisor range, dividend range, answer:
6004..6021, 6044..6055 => 1.22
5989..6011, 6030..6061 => 1.25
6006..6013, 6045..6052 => 1.26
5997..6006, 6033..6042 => 1.26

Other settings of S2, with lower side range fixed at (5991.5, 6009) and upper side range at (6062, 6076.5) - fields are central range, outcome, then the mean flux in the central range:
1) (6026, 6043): -1.7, 9.64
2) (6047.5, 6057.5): -0.9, 10.1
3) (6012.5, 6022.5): -0.3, 8.65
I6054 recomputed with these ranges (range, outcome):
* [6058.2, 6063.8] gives 9.88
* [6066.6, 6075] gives 9.64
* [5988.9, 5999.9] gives 7.97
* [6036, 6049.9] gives 10.1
